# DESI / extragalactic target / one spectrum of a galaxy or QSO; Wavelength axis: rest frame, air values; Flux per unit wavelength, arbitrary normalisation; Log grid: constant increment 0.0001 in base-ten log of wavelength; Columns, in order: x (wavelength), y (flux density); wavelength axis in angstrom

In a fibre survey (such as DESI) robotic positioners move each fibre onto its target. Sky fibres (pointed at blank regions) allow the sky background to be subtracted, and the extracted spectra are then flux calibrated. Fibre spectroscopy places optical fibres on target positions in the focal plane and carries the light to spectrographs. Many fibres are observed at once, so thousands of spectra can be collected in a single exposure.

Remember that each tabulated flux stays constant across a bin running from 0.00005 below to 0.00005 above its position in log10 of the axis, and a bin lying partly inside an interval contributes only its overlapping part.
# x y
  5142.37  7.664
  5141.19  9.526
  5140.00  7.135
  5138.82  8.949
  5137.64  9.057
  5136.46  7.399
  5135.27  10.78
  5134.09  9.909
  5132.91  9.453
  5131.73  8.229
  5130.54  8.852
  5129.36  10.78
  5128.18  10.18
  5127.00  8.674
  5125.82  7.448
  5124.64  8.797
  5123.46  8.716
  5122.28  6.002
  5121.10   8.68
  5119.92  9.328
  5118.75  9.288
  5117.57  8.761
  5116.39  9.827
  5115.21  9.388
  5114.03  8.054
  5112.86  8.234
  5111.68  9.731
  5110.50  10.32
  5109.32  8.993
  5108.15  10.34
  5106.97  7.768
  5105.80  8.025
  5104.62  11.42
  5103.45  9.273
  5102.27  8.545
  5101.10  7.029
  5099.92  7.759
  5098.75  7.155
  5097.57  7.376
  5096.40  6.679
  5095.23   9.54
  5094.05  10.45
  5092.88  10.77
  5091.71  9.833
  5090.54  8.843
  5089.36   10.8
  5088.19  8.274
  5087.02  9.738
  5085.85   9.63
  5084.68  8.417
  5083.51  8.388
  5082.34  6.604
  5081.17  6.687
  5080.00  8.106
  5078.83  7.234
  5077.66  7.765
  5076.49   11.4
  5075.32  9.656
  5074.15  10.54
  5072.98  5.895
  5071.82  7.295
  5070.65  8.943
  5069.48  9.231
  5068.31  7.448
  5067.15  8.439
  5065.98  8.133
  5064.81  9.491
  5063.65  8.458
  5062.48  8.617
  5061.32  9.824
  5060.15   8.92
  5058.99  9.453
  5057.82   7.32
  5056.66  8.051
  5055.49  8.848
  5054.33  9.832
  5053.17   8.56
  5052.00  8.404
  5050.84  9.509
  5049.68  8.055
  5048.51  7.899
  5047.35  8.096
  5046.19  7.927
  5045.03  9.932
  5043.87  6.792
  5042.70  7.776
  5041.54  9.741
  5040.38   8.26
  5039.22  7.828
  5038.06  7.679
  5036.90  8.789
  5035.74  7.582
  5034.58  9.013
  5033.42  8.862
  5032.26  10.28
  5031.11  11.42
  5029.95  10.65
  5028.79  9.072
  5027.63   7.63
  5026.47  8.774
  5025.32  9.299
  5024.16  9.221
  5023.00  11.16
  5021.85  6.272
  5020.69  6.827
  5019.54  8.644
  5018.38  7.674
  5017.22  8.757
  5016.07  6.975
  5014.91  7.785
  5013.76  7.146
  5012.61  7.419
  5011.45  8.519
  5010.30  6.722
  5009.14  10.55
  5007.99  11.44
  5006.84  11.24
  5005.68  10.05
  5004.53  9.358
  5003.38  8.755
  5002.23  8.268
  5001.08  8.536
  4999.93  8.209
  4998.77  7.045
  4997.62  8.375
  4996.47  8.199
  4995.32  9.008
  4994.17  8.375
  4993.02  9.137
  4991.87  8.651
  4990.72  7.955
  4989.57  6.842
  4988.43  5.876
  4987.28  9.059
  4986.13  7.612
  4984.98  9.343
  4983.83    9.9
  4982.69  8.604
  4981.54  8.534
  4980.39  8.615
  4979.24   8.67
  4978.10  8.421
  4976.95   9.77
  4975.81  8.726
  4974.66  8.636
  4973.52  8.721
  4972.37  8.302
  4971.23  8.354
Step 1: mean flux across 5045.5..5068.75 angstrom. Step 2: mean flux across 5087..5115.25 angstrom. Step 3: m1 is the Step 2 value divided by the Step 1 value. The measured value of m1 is 1.04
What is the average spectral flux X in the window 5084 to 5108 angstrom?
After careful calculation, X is 8.89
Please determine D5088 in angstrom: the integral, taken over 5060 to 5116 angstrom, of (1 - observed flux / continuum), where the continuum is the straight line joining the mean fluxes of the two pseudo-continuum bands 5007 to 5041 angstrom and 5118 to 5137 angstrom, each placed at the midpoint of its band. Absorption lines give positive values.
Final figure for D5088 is 0.48 angstrom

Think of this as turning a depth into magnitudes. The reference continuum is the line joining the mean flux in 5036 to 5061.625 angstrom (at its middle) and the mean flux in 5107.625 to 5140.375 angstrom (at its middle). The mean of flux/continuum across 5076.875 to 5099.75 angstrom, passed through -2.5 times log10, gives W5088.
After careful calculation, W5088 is 0.03 mag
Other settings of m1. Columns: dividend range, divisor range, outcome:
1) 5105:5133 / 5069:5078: 1.01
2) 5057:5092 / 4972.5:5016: 1.01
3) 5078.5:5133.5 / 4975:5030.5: 1.02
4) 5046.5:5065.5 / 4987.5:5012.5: 1.01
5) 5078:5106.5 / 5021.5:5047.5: 0.97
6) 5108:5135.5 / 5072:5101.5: 1.06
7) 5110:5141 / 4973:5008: 1.03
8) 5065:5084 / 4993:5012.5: 0.93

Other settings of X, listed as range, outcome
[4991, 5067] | 8.66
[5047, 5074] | 8.5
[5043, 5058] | 8.42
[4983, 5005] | 8.34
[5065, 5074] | 8.11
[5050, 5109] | 8.69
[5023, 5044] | 8.92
